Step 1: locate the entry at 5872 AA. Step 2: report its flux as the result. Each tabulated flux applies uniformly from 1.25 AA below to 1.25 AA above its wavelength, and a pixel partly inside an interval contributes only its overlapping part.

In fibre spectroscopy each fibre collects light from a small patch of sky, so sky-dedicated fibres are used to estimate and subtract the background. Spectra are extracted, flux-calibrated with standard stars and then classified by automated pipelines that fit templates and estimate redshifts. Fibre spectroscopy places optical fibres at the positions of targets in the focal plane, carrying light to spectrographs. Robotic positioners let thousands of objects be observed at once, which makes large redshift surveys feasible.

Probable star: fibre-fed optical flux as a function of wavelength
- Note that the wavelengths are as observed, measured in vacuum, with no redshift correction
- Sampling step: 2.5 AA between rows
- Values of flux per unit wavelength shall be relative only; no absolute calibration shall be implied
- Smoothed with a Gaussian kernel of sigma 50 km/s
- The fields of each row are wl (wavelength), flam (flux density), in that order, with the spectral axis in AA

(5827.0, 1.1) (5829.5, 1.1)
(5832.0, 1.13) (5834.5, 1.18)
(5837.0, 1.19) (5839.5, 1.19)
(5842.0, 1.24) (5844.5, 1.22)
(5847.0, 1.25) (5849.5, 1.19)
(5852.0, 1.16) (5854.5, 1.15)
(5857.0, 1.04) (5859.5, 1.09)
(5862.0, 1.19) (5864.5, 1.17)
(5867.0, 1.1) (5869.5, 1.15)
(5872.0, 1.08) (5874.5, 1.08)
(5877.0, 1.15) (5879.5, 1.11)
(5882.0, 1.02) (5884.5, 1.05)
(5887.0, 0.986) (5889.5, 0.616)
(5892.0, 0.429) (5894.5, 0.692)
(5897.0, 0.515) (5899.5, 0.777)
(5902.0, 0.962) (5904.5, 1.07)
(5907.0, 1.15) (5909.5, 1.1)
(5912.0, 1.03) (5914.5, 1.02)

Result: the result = 1.08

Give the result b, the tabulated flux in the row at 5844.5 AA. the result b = 1.22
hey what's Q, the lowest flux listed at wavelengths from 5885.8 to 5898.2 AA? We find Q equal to 0.429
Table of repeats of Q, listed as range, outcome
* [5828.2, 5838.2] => 1.1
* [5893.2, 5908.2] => 0.515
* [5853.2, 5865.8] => 1.04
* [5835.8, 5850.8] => 1.19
